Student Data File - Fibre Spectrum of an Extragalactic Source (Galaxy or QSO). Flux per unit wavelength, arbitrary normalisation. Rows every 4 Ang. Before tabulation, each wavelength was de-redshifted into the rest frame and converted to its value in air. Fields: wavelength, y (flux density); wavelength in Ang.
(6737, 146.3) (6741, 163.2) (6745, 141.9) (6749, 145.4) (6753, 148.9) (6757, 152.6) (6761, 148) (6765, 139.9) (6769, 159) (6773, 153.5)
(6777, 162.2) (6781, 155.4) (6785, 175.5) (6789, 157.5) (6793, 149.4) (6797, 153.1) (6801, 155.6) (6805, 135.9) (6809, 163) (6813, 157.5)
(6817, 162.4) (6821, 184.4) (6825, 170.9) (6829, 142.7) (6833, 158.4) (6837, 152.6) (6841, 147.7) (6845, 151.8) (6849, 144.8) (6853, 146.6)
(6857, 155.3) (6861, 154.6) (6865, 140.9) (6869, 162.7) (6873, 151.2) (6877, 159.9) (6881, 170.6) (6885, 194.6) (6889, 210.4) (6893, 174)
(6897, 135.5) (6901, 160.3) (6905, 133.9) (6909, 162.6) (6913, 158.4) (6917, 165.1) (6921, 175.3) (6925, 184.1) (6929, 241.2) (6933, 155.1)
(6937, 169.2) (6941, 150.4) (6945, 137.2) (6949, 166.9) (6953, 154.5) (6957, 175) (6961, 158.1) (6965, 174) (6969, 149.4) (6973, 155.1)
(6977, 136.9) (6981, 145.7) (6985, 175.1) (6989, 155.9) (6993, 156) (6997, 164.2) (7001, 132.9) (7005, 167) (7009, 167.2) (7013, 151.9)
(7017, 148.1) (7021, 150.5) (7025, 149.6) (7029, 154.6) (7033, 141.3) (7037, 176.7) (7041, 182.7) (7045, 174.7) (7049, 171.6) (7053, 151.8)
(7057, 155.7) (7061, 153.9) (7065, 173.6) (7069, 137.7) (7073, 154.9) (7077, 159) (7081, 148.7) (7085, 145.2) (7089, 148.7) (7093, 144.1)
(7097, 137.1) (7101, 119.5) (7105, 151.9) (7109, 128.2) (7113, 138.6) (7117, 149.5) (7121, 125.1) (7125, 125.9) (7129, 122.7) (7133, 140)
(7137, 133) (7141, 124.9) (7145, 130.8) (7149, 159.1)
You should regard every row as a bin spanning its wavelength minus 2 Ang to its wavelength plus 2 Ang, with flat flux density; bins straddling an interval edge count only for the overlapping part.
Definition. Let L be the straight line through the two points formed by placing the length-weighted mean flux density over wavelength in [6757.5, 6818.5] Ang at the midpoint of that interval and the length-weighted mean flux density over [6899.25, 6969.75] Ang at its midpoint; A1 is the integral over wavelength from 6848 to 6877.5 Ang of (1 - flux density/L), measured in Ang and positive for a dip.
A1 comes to 1.6 Ang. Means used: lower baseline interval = 155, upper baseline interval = 165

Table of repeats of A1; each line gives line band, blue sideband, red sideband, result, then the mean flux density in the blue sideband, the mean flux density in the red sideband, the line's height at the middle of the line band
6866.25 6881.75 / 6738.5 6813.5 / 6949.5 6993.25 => -0.35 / 153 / 158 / 156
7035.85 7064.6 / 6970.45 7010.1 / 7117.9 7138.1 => -4.45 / 155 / 130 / 144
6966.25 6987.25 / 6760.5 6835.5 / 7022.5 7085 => 0.65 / 157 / 159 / 158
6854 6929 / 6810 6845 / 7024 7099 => -3.49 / 159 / 156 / 158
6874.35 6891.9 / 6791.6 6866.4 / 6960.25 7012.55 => -3.07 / 154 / 157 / 155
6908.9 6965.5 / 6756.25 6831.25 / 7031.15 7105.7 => -4.75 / 157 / 154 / 155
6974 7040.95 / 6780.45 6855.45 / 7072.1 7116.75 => -3.72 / 156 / 143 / 147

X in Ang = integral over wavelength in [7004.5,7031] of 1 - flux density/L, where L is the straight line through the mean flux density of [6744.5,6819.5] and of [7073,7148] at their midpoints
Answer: -2.3 Ang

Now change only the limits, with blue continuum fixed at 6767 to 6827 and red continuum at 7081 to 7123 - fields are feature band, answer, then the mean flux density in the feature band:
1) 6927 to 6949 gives -2.9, 170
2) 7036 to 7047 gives -2.7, 178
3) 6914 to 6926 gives -1.7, 173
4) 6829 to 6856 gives 1.2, 150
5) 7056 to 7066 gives -1.3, 160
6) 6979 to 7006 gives -1.8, 156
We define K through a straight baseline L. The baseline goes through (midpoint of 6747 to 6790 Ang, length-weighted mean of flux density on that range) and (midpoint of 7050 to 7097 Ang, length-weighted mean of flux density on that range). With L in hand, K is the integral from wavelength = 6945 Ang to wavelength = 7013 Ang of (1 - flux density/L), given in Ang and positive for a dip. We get -2.19 Ang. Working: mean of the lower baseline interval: 154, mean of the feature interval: 158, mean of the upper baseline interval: 152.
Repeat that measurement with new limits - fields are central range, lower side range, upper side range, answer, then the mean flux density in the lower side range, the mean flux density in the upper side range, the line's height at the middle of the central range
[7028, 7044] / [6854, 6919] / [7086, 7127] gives -2.2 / 162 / 137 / 145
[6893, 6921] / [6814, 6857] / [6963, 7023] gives 0.0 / 156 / 155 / 156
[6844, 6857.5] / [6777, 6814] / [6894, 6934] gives 1.1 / 156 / 168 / 162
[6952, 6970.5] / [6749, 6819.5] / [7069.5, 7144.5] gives -2.2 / 155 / 139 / 146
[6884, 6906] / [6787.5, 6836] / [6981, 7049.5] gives -1.4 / 157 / 159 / 158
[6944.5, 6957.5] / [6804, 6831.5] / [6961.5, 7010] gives -0.1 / 160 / 156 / 157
